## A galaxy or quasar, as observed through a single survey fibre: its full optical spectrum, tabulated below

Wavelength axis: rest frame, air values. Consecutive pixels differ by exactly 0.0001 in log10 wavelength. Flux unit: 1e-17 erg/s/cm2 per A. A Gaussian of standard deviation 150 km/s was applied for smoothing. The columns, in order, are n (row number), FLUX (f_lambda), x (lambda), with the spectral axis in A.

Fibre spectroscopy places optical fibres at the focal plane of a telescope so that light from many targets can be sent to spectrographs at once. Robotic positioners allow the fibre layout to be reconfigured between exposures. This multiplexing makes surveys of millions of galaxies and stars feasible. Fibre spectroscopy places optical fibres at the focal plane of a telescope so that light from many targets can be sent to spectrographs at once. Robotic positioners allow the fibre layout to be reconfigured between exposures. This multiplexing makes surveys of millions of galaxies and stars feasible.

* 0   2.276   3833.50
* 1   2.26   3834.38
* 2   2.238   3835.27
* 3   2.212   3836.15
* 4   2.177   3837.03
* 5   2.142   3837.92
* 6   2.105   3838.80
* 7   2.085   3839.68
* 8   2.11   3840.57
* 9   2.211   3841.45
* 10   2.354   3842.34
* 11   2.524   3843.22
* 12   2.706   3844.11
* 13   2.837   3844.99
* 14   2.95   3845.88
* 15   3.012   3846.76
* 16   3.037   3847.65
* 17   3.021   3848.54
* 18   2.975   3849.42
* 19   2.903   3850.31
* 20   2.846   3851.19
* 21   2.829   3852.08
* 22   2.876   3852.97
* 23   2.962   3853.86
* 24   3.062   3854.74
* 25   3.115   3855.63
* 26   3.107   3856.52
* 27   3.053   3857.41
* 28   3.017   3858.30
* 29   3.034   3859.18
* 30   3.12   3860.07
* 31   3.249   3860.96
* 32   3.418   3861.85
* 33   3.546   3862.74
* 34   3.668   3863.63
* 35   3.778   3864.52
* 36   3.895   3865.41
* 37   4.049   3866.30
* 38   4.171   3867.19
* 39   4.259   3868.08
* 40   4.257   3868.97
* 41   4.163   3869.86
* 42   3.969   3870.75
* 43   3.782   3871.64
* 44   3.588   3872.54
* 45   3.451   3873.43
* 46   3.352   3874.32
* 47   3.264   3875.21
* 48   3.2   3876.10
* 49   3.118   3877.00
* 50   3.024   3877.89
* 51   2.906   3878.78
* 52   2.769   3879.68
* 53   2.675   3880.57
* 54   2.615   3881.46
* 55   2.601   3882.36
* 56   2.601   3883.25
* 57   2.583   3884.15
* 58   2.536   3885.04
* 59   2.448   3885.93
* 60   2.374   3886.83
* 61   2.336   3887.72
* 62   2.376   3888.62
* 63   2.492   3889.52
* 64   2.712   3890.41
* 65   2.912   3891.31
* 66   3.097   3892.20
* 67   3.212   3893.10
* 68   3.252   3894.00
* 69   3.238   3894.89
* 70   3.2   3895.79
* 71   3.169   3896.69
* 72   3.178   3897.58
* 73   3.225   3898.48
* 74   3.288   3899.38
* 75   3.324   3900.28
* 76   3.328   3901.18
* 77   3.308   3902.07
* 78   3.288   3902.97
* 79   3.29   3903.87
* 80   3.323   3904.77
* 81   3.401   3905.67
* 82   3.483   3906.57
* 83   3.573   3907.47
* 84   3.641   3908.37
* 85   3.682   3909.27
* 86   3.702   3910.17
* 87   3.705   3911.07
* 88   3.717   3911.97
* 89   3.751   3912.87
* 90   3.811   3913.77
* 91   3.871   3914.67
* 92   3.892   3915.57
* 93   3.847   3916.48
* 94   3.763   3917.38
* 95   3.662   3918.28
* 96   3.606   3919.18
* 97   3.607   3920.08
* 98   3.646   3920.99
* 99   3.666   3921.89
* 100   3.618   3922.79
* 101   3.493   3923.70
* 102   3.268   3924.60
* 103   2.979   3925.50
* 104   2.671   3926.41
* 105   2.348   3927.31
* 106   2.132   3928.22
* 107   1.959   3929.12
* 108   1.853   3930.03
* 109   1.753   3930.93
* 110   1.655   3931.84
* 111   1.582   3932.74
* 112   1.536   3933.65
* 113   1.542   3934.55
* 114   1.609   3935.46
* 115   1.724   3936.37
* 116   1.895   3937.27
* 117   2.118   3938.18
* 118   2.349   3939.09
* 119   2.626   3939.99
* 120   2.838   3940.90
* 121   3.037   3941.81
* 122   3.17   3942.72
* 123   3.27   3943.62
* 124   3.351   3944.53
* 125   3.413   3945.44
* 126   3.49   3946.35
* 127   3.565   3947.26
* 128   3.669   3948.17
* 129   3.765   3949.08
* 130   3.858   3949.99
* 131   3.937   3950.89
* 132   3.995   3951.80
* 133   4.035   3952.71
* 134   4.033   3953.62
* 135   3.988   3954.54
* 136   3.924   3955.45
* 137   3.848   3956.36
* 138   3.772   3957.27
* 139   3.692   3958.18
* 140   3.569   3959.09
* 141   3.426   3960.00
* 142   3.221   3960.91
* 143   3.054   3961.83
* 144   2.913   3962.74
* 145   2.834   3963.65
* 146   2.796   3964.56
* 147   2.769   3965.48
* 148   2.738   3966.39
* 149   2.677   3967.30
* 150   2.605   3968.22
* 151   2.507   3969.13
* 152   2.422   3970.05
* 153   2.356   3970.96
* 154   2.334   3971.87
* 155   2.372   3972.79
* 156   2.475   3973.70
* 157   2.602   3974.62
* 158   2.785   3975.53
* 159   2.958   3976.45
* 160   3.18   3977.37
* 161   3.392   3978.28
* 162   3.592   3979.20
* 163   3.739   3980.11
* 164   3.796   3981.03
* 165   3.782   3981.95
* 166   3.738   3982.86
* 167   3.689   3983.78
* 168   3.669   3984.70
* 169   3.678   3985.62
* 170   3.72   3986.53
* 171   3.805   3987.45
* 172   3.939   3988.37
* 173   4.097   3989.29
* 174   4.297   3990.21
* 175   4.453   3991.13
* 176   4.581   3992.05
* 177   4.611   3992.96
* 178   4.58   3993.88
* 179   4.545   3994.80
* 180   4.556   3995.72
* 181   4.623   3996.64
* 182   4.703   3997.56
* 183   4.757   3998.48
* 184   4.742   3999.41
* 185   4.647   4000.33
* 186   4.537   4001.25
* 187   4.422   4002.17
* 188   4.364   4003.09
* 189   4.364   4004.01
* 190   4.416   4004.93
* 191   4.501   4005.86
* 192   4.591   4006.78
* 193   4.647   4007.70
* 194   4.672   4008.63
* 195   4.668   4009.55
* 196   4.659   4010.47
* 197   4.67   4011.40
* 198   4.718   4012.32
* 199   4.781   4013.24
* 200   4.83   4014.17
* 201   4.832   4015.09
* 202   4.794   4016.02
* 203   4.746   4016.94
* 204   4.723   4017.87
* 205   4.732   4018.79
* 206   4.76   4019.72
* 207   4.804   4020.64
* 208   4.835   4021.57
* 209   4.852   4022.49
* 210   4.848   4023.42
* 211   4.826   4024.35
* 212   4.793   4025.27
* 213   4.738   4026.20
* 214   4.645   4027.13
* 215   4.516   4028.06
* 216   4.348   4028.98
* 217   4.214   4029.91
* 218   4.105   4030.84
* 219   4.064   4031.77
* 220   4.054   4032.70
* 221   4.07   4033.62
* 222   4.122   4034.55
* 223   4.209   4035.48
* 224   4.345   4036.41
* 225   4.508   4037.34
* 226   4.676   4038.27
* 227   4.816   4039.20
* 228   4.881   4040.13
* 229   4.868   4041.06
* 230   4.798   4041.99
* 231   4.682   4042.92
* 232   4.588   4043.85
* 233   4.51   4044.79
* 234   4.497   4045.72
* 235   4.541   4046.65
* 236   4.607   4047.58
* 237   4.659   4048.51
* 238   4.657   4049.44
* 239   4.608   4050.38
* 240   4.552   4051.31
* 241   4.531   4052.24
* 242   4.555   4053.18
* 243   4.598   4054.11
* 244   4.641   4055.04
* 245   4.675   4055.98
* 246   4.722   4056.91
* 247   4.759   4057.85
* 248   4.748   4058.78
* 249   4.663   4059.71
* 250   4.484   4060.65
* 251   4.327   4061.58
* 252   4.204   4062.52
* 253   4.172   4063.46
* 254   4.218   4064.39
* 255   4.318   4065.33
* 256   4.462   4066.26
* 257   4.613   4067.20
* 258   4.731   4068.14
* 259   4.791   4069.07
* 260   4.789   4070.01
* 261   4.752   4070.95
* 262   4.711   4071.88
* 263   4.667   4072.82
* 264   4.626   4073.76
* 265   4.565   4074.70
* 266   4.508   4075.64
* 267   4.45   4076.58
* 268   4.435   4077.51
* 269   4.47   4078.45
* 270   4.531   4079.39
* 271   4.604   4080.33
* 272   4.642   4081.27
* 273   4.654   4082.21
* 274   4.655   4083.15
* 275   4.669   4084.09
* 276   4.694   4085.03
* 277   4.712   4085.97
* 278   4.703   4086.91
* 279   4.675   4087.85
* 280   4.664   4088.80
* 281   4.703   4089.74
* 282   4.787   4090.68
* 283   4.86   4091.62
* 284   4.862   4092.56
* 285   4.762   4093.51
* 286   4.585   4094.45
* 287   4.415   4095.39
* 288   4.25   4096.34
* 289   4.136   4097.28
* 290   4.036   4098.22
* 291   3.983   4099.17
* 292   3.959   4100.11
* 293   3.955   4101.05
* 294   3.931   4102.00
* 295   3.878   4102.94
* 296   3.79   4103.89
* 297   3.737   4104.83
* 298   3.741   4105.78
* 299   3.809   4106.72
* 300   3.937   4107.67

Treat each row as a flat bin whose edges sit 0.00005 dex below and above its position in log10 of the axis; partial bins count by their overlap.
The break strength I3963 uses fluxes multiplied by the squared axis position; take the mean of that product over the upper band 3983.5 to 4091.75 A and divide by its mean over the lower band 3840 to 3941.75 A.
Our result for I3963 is 1.6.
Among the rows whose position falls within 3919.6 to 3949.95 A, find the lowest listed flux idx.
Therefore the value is 1.536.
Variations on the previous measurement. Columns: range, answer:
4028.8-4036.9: 4.054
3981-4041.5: 3.669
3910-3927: 2.671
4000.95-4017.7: 4.364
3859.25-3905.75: 2.336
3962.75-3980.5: 2.334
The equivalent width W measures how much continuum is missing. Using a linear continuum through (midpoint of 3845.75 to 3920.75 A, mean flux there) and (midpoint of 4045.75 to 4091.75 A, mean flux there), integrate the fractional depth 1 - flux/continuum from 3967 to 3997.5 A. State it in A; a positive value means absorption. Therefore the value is 3.44 A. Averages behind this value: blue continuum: 3.27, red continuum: 4.6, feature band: 3.54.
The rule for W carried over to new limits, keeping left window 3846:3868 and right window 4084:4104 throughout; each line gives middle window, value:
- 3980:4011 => -3.0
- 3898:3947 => 7.3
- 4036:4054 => -1.9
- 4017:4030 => -2.0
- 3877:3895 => 3.5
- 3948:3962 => -0.1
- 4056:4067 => -0.6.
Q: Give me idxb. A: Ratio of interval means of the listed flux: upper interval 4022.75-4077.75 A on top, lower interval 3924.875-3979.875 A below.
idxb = 1.6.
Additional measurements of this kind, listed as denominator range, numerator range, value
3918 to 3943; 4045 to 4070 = 1.78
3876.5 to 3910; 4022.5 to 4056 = 1.50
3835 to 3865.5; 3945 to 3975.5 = 1.13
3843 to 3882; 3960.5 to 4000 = 1.08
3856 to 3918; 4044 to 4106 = 1.36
